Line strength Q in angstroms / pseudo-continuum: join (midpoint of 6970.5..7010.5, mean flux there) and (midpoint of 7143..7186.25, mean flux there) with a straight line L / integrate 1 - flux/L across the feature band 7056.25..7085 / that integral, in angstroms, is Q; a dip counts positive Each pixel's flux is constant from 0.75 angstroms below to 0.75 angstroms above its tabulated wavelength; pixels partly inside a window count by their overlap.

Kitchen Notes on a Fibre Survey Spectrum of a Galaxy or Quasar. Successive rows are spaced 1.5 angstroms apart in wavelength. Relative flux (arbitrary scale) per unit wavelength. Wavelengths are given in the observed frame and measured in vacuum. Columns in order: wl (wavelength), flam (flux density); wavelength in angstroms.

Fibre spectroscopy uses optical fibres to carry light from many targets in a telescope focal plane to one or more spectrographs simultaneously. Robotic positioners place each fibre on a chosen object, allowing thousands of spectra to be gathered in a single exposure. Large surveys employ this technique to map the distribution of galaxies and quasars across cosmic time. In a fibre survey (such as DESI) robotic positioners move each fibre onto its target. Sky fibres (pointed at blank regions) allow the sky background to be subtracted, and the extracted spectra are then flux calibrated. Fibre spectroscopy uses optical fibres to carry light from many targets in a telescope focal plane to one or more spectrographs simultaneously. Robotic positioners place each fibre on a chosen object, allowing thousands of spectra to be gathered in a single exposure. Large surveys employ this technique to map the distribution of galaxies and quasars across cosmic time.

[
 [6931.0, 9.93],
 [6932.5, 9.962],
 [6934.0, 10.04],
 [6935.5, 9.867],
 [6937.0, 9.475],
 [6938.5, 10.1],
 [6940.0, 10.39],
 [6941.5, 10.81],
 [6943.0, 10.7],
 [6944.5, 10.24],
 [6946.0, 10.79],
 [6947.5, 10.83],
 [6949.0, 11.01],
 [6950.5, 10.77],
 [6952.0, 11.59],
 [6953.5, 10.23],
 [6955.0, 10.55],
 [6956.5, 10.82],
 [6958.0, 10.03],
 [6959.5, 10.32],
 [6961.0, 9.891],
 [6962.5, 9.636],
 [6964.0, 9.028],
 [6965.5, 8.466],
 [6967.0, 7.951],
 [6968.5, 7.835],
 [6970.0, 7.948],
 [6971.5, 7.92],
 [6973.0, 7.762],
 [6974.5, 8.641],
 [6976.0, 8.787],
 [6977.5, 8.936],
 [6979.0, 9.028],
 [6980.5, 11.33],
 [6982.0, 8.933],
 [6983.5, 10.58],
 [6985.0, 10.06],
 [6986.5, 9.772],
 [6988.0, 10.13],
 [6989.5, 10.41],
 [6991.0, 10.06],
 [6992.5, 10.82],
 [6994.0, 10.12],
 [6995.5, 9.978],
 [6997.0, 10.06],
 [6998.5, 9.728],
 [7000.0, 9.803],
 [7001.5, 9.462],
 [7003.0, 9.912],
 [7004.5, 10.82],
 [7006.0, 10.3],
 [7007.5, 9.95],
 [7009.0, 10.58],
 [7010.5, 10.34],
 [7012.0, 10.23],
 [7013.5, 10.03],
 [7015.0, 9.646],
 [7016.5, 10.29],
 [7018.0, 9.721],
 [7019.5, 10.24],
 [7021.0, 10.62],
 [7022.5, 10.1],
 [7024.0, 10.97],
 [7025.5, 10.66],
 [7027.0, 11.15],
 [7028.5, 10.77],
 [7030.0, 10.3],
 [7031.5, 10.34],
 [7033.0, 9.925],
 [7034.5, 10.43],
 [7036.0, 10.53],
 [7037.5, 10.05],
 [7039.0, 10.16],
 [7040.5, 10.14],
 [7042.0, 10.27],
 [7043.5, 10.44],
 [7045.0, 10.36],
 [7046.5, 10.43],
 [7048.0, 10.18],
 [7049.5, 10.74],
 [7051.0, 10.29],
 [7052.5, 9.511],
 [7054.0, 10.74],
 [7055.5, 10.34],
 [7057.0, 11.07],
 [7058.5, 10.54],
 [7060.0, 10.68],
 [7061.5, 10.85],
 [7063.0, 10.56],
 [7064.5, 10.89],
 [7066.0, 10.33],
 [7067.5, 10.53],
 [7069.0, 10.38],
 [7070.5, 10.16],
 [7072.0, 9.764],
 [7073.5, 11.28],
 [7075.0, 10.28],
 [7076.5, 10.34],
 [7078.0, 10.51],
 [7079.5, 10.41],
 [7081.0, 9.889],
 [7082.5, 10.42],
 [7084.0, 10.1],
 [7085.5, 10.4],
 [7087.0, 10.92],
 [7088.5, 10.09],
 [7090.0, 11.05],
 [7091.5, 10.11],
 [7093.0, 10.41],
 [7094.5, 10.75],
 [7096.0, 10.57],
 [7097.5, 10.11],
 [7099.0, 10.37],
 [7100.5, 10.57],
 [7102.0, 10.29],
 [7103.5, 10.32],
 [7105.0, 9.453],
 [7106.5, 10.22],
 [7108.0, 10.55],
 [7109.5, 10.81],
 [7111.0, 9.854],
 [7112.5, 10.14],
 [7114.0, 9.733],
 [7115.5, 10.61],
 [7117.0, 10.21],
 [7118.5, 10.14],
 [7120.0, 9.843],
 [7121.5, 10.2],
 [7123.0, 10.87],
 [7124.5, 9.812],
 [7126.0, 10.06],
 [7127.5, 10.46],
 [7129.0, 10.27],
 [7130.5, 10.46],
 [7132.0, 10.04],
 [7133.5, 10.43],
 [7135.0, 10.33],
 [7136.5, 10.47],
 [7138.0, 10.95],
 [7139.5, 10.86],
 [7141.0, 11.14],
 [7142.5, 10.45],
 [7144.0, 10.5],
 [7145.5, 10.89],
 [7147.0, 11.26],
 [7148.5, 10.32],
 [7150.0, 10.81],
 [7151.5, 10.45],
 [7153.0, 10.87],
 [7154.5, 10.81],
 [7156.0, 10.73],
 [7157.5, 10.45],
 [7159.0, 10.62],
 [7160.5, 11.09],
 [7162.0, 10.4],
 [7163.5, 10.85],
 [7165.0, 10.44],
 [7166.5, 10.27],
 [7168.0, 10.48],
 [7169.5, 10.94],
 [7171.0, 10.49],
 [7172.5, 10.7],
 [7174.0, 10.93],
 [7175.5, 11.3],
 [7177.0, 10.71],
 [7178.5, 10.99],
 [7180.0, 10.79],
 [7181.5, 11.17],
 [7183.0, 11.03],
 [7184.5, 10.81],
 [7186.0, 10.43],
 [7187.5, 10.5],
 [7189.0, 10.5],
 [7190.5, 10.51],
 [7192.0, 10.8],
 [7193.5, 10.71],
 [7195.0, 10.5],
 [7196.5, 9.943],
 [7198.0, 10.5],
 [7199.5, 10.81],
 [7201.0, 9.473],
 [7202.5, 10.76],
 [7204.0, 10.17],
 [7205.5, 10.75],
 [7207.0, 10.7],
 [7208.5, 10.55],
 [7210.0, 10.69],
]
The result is -0.7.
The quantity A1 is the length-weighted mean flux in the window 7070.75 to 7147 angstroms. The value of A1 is 10.4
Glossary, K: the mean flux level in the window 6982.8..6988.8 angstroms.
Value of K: 10.1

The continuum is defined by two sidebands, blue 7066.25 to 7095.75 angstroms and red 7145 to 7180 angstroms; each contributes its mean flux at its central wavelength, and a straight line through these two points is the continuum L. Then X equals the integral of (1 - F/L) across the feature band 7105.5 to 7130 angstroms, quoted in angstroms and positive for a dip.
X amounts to 0.8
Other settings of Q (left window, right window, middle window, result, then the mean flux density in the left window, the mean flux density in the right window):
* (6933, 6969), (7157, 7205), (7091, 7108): 0.2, 10.1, 10.6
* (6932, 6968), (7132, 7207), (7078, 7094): 0.1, 10.1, 10.6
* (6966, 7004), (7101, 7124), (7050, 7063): -0.8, 9.44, 10.2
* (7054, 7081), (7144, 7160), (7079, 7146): 1.6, 10.5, 10.7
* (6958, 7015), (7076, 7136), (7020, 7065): -2.4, 9.62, 10.3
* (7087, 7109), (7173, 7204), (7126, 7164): -0.4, 10.4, 10.6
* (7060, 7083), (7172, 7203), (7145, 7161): -0.2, 10.4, 10.7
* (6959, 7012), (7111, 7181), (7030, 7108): -2.3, 9.59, 10.6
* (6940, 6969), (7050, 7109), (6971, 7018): 1.7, 10.1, 10.4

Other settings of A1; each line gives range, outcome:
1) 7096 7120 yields 10.2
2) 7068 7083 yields 10.3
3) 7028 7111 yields 10.4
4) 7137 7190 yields 10.7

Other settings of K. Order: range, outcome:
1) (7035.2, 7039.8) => 10.2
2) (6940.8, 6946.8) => 10.6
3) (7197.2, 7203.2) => 10.4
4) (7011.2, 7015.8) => 9.98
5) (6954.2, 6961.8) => 10.3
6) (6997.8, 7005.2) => 9.94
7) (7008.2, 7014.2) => 10.3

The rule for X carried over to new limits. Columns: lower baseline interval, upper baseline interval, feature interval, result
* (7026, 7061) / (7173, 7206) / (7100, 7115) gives 0.45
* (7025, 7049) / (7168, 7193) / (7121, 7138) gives 0.48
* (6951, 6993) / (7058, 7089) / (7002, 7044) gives -1.31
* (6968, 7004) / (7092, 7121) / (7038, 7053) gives -0.57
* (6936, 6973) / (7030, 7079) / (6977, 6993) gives 0.01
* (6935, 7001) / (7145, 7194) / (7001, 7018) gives -0.21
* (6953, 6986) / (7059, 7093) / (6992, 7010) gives -0.90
